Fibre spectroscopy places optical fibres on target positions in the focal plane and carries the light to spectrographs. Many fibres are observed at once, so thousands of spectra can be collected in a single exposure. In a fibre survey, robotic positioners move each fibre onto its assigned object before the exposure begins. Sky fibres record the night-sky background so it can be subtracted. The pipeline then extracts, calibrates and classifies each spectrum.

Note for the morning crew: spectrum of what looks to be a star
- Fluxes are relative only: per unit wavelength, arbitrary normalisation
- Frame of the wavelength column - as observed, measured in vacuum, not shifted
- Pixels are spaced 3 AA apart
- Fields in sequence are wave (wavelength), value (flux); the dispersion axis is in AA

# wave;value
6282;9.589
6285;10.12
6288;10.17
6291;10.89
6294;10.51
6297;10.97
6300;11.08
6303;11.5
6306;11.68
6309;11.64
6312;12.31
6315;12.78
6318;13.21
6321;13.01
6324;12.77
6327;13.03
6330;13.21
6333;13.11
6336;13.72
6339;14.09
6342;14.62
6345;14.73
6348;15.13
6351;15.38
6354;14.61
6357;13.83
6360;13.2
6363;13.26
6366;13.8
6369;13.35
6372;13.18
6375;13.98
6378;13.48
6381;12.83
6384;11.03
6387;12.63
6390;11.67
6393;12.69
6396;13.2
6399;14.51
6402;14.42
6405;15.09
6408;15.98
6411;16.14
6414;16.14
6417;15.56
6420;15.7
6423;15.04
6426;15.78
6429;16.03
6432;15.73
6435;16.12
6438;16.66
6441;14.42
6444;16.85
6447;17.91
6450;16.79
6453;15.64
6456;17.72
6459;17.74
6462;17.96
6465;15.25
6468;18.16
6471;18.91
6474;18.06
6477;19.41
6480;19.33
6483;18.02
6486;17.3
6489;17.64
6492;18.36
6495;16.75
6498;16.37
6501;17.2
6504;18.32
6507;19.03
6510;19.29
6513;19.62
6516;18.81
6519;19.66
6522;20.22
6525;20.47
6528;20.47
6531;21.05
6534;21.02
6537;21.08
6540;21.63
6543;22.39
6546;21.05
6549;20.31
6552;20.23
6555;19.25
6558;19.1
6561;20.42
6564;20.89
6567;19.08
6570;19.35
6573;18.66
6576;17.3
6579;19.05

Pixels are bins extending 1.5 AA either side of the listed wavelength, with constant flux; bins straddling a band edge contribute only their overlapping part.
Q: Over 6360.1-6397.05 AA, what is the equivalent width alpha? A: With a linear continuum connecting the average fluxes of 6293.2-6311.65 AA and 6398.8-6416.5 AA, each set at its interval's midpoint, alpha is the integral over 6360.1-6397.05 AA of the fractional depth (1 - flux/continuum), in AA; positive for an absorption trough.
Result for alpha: 3.50 AA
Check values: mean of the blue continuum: 11.3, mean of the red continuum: 15.5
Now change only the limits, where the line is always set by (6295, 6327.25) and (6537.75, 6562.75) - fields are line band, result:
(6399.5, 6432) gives 0.5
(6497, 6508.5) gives 0.7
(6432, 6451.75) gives 0.4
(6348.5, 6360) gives -0.7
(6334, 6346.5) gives -1.0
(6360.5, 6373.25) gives 0.6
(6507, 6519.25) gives 0.0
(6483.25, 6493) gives 0.3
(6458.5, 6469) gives 0.2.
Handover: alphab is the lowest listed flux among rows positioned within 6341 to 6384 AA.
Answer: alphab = 11.03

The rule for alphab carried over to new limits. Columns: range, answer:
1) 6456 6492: 15.25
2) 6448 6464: 15.64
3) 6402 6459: 14.42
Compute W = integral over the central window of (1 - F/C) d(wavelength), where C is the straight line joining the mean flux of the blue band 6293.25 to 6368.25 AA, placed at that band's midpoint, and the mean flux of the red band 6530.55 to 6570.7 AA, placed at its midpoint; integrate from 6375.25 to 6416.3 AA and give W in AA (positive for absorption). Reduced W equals 3.9 AA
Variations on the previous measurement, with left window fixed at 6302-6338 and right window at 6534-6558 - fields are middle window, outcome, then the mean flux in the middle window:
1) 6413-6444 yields 1.5 AA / 15.8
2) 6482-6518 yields 1.9 AA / 18.1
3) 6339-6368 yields -0.8 AA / 14.3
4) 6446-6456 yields 0.3 AA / 16.9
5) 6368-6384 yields 1.7 AA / 13.1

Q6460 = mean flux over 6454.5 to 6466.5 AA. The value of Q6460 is 17.2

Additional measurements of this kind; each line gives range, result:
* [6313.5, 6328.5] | 13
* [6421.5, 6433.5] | 15.6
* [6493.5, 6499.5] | 16.6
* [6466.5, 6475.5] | 18.4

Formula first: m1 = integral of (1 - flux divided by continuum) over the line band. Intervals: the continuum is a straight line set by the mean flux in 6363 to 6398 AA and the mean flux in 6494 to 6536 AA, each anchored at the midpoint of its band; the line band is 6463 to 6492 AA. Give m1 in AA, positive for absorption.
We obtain -0.9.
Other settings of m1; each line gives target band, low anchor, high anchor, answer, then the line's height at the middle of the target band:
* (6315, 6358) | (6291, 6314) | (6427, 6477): -4.1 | 12.6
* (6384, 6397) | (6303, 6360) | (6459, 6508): 2.4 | 15.2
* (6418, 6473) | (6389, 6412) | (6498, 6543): -0.9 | 16.3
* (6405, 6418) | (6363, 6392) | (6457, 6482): -0.9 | 14.8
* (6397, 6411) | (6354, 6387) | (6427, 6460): -0.3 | 14.7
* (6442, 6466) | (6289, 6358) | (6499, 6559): 0.6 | 17.4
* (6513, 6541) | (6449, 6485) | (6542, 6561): -1.2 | 19.6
